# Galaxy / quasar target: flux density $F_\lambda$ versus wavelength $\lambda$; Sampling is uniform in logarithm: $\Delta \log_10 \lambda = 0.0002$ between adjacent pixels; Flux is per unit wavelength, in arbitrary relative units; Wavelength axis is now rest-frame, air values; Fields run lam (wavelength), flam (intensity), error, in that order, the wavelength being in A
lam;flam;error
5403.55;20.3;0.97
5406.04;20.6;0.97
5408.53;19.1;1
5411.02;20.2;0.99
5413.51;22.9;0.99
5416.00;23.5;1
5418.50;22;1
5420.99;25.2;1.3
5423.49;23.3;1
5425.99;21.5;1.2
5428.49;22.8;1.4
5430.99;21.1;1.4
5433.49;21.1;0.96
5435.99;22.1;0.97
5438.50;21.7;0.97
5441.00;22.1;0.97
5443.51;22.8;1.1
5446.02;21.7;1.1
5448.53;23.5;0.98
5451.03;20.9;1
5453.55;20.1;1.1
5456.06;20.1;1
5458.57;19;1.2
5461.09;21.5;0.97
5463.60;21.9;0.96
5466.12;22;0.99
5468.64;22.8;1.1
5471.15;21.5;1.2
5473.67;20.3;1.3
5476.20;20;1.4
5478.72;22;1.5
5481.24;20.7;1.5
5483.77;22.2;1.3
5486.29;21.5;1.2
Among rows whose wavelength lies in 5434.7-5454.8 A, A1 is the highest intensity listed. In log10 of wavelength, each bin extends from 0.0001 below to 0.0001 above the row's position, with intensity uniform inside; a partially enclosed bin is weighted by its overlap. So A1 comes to 23.5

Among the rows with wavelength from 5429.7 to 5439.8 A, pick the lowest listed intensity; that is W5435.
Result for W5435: 21.1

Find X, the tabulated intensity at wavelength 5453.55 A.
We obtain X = 20.1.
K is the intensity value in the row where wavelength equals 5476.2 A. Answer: 20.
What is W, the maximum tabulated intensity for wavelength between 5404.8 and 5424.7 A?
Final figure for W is 25.2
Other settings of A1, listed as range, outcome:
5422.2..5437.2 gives 23.3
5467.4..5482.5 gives 22.8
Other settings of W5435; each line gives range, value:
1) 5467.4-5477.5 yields 20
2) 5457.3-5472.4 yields 19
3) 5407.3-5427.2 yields 19.1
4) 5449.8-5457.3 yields 20.1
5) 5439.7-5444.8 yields 22.1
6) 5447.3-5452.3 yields 20.9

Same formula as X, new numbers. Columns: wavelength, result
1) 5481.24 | 20.7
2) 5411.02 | 20.2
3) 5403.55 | 20.3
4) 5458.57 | 19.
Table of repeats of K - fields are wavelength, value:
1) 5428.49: 22.8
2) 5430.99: 21.1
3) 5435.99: 22.1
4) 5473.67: 20.3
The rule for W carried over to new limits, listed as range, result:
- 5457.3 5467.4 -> 22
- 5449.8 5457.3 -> 20.9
